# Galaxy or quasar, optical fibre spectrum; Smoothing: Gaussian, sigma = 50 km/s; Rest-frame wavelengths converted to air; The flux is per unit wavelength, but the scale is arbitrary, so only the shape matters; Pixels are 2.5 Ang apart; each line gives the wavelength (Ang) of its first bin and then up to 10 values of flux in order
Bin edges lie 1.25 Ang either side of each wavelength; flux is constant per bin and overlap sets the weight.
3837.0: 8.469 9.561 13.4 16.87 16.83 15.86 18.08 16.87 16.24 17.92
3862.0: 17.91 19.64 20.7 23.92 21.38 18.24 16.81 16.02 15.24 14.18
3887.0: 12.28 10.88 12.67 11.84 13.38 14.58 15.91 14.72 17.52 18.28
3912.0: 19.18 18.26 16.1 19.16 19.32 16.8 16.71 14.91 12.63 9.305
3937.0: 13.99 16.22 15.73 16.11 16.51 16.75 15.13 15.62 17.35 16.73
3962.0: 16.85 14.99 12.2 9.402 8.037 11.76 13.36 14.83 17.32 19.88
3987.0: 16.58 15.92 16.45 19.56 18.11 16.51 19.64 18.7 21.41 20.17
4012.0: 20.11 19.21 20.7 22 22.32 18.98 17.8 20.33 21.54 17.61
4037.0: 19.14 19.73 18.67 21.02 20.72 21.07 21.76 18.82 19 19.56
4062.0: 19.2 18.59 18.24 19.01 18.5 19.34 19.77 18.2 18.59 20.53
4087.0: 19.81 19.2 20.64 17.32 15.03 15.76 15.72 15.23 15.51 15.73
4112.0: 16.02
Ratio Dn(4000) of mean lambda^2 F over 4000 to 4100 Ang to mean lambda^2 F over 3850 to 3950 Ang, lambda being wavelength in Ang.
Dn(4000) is 1.3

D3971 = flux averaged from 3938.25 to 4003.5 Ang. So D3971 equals 15.7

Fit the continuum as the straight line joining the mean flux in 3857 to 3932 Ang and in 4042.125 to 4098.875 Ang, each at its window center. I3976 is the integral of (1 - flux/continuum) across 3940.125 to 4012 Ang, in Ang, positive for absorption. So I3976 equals 6.6 Ang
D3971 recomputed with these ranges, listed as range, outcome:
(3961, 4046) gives 17.7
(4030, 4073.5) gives 19.6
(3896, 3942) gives 16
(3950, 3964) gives 16.3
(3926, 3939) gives 13.6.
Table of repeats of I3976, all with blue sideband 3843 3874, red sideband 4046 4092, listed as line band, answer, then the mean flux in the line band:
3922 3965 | 7.57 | 15.6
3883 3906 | 6.41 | 13.4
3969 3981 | 4.60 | 11.7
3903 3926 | 1.30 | 17.7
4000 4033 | -1.57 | 20.1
